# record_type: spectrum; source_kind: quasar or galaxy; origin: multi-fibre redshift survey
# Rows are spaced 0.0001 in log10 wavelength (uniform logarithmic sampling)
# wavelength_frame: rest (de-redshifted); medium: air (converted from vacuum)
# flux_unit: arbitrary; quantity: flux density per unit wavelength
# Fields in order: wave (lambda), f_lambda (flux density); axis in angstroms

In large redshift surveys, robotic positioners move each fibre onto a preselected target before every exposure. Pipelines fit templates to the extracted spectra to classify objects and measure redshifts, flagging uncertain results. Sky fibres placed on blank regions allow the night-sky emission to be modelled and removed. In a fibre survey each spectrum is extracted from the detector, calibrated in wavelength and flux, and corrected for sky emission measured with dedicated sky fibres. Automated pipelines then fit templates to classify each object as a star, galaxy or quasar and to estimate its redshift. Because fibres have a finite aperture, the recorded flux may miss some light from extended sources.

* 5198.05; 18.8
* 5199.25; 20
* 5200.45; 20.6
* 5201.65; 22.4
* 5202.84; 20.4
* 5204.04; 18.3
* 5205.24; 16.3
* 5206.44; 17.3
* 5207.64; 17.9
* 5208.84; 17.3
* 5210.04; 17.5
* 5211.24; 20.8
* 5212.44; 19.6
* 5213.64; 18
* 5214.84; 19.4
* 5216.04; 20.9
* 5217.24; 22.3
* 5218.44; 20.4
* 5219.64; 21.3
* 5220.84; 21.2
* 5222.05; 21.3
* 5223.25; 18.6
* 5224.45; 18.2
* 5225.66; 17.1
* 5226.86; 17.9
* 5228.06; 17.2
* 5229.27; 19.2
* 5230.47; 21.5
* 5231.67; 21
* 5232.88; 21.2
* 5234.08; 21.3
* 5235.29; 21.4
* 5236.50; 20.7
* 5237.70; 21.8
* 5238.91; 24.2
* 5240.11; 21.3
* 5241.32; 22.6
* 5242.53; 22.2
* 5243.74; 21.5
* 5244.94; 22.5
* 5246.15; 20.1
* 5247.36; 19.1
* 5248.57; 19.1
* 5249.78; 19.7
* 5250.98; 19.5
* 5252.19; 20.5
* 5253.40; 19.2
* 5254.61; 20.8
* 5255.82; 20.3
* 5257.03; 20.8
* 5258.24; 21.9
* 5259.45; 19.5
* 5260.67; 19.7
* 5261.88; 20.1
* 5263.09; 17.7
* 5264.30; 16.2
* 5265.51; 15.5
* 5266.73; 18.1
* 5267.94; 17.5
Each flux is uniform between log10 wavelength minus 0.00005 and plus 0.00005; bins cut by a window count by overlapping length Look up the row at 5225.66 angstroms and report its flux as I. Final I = 17.1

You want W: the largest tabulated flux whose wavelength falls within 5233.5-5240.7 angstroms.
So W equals 24.2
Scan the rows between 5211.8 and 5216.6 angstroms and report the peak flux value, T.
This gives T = 20.9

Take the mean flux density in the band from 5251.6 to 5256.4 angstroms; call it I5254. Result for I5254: 20.2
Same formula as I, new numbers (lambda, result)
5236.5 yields 20.7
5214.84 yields 19.4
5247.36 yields 19.1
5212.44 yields 19.6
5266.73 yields 18.1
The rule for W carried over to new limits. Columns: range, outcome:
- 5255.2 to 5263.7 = 21.9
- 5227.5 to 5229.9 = 19.2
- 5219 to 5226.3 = 21.3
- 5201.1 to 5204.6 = 22.4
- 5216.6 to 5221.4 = 22.3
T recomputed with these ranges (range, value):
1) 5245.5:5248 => 20.1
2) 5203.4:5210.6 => 18.3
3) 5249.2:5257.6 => 20.8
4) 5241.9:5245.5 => 22.5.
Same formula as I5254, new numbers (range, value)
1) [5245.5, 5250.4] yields 19.5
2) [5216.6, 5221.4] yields 21.3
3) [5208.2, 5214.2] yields 18.6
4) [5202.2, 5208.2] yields 18.1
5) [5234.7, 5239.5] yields 22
